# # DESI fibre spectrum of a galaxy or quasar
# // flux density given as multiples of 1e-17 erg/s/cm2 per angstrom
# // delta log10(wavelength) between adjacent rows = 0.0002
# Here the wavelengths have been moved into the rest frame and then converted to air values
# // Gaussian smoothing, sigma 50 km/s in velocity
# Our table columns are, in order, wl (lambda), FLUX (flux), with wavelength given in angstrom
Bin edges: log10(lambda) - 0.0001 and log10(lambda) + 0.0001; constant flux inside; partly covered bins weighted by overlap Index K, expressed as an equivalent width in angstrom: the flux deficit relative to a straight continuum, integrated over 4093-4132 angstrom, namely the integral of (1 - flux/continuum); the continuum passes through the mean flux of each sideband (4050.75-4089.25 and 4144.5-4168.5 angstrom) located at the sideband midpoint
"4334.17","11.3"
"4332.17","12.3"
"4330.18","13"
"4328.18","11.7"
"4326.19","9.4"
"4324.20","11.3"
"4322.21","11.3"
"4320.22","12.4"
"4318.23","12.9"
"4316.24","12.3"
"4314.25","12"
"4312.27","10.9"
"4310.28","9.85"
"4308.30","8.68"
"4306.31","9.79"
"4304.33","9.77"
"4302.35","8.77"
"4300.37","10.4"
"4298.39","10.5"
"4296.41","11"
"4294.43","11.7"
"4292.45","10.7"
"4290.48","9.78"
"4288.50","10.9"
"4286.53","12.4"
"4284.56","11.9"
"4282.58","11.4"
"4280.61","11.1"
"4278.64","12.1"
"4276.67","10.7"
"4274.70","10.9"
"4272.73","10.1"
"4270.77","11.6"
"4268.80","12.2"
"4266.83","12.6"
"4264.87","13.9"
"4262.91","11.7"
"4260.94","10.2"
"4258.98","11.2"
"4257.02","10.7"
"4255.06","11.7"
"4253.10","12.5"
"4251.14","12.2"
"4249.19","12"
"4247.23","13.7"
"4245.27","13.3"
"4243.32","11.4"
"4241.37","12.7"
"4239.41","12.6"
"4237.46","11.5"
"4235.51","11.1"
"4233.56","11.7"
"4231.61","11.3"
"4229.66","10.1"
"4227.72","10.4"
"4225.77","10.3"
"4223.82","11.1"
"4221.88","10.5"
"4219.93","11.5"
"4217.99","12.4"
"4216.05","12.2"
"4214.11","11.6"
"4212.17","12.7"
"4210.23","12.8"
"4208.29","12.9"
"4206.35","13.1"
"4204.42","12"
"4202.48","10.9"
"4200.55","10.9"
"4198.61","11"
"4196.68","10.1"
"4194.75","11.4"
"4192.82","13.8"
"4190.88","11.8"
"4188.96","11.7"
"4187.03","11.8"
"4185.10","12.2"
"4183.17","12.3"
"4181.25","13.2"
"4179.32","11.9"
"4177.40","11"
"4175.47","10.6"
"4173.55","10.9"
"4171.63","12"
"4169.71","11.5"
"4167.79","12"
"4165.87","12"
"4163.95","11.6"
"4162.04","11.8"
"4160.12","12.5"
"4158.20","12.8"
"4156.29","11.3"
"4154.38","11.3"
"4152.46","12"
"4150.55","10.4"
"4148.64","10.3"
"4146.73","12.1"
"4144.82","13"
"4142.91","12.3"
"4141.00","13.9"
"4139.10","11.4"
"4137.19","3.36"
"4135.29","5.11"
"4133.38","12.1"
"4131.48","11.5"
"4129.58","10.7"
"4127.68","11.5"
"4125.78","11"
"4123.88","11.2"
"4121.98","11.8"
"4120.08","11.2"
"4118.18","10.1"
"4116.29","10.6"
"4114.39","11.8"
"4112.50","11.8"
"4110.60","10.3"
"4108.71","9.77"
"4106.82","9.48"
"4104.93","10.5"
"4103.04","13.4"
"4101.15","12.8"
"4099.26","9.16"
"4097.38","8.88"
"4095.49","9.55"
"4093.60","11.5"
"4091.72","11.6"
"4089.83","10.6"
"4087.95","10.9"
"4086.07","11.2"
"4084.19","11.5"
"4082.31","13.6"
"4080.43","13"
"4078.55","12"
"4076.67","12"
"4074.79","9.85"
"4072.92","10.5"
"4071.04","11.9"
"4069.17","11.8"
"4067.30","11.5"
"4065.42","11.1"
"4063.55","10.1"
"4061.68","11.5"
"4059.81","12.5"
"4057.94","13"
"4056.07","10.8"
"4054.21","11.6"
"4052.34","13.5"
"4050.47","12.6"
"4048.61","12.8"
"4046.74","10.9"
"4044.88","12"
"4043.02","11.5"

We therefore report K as 2.8 angstrom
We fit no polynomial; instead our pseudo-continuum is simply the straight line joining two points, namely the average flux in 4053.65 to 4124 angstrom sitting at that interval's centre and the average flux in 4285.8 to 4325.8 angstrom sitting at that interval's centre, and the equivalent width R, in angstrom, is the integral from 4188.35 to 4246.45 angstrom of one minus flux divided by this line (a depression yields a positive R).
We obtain -3.7 angstrom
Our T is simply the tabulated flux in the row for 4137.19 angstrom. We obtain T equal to 3.36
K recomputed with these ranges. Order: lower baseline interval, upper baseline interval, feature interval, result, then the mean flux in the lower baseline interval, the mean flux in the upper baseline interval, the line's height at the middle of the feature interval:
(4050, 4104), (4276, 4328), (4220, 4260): -1.83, 11.5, 10.9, 11.1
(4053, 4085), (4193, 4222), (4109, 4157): 3.60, 11.7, 11.8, 11.7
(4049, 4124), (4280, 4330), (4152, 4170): -1.12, 11.3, 10.9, 11.2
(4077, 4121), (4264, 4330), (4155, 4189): -2.20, 11.1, 11.1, 11.1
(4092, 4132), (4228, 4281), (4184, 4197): -0.65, 10.9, 11.7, 11.3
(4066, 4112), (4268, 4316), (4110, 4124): -0.02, 11.1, 10.8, 11.1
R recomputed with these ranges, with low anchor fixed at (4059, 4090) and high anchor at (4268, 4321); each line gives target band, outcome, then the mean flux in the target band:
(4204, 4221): -1.78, 12.4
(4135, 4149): 1.15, 10.4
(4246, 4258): -1.16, 12.2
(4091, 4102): 0.89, 10.5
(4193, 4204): 0.09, 11.1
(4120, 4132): 0.13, 11.3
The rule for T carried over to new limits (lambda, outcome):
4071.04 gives 11.9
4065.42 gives 11.1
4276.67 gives 10.7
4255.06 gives 11.7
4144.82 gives 13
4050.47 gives 12.6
